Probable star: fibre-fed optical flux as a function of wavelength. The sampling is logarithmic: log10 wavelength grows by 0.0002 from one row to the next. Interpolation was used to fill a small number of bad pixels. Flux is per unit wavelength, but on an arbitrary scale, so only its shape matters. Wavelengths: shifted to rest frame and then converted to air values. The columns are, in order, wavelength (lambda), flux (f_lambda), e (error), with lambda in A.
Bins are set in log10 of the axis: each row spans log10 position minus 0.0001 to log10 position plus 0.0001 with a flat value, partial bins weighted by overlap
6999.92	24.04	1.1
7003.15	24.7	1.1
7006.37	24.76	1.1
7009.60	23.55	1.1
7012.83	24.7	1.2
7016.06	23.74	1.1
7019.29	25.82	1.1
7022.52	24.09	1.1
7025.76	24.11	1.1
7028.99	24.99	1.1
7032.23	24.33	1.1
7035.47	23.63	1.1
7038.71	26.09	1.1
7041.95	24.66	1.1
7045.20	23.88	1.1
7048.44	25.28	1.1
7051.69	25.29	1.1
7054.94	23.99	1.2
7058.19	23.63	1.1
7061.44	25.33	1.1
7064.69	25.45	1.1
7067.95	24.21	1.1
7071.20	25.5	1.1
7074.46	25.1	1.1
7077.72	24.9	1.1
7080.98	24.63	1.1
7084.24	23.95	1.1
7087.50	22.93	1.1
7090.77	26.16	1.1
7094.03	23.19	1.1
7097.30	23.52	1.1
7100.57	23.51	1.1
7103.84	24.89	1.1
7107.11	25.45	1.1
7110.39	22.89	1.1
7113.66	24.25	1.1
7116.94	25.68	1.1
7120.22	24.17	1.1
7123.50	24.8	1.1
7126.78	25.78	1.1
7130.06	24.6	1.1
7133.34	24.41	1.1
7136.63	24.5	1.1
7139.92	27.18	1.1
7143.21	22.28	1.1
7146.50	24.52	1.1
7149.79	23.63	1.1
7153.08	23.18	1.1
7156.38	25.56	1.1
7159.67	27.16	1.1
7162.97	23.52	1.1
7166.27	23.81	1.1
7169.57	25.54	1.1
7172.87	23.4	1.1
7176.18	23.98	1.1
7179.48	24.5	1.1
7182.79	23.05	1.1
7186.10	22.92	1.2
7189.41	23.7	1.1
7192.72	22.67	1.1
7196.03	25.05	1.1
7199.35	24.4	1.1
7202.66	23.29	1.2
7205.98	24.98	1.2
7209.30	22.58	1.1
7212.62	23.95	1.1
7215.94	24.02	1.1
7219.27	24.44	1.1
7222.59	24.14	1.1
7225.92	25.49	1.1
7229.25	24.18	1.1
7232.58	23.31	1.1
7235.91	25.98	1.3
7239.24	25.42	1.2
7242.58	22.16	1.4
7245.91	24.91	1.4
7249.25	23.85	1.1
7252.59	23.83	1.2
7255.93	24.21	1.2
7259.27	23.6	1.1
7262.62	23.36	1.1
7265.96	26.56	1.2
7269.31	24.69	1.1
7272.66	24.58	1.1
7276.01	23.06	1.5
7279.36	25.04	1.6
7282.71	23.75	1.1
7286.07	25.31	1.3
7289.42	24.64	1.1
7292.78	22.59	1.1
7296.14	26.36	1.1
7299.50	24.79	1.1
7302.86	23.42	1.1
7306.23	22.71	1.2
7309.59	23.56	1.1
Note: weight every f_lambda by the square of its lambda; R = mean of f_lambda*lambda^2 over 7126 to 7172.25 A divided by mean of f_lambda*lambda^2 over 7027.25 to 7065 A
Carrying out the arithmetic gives 1.03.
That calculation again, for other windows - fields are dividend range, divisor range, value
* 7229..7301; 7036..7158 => 1.04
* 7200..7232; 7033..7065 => 1.02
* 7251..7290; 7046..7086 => 1.04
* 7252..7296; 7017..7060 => 1.06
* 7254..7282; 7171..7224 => 1.04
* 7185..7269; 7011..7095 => 1.03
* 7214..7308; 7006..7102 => 1.05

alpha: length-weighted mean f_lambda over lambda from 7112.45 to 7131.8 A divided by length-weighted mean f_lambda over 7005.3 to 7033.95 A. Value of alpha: 1.0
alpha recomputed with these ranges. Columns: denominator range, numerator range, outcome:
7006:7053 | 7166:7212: 0.97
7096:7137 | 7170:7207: 0.97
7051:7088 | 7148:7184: 0.99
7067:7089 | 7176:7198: 0.97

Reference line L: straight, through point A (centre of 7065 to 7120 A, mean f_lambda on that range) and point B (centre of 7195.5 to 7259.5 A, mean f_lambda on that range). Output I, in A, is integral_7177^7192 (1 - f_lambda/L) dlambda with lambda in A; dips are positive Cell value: 0.5 A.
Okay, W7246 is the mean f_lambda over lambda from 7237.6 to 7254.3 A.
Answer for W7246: 24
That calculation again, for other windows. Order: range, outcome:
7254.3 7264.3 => 23.7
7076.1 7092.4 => 24.5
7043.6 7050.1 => 24.6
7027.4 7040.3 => 24.8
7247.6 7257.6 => 24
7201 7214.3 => 23.7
